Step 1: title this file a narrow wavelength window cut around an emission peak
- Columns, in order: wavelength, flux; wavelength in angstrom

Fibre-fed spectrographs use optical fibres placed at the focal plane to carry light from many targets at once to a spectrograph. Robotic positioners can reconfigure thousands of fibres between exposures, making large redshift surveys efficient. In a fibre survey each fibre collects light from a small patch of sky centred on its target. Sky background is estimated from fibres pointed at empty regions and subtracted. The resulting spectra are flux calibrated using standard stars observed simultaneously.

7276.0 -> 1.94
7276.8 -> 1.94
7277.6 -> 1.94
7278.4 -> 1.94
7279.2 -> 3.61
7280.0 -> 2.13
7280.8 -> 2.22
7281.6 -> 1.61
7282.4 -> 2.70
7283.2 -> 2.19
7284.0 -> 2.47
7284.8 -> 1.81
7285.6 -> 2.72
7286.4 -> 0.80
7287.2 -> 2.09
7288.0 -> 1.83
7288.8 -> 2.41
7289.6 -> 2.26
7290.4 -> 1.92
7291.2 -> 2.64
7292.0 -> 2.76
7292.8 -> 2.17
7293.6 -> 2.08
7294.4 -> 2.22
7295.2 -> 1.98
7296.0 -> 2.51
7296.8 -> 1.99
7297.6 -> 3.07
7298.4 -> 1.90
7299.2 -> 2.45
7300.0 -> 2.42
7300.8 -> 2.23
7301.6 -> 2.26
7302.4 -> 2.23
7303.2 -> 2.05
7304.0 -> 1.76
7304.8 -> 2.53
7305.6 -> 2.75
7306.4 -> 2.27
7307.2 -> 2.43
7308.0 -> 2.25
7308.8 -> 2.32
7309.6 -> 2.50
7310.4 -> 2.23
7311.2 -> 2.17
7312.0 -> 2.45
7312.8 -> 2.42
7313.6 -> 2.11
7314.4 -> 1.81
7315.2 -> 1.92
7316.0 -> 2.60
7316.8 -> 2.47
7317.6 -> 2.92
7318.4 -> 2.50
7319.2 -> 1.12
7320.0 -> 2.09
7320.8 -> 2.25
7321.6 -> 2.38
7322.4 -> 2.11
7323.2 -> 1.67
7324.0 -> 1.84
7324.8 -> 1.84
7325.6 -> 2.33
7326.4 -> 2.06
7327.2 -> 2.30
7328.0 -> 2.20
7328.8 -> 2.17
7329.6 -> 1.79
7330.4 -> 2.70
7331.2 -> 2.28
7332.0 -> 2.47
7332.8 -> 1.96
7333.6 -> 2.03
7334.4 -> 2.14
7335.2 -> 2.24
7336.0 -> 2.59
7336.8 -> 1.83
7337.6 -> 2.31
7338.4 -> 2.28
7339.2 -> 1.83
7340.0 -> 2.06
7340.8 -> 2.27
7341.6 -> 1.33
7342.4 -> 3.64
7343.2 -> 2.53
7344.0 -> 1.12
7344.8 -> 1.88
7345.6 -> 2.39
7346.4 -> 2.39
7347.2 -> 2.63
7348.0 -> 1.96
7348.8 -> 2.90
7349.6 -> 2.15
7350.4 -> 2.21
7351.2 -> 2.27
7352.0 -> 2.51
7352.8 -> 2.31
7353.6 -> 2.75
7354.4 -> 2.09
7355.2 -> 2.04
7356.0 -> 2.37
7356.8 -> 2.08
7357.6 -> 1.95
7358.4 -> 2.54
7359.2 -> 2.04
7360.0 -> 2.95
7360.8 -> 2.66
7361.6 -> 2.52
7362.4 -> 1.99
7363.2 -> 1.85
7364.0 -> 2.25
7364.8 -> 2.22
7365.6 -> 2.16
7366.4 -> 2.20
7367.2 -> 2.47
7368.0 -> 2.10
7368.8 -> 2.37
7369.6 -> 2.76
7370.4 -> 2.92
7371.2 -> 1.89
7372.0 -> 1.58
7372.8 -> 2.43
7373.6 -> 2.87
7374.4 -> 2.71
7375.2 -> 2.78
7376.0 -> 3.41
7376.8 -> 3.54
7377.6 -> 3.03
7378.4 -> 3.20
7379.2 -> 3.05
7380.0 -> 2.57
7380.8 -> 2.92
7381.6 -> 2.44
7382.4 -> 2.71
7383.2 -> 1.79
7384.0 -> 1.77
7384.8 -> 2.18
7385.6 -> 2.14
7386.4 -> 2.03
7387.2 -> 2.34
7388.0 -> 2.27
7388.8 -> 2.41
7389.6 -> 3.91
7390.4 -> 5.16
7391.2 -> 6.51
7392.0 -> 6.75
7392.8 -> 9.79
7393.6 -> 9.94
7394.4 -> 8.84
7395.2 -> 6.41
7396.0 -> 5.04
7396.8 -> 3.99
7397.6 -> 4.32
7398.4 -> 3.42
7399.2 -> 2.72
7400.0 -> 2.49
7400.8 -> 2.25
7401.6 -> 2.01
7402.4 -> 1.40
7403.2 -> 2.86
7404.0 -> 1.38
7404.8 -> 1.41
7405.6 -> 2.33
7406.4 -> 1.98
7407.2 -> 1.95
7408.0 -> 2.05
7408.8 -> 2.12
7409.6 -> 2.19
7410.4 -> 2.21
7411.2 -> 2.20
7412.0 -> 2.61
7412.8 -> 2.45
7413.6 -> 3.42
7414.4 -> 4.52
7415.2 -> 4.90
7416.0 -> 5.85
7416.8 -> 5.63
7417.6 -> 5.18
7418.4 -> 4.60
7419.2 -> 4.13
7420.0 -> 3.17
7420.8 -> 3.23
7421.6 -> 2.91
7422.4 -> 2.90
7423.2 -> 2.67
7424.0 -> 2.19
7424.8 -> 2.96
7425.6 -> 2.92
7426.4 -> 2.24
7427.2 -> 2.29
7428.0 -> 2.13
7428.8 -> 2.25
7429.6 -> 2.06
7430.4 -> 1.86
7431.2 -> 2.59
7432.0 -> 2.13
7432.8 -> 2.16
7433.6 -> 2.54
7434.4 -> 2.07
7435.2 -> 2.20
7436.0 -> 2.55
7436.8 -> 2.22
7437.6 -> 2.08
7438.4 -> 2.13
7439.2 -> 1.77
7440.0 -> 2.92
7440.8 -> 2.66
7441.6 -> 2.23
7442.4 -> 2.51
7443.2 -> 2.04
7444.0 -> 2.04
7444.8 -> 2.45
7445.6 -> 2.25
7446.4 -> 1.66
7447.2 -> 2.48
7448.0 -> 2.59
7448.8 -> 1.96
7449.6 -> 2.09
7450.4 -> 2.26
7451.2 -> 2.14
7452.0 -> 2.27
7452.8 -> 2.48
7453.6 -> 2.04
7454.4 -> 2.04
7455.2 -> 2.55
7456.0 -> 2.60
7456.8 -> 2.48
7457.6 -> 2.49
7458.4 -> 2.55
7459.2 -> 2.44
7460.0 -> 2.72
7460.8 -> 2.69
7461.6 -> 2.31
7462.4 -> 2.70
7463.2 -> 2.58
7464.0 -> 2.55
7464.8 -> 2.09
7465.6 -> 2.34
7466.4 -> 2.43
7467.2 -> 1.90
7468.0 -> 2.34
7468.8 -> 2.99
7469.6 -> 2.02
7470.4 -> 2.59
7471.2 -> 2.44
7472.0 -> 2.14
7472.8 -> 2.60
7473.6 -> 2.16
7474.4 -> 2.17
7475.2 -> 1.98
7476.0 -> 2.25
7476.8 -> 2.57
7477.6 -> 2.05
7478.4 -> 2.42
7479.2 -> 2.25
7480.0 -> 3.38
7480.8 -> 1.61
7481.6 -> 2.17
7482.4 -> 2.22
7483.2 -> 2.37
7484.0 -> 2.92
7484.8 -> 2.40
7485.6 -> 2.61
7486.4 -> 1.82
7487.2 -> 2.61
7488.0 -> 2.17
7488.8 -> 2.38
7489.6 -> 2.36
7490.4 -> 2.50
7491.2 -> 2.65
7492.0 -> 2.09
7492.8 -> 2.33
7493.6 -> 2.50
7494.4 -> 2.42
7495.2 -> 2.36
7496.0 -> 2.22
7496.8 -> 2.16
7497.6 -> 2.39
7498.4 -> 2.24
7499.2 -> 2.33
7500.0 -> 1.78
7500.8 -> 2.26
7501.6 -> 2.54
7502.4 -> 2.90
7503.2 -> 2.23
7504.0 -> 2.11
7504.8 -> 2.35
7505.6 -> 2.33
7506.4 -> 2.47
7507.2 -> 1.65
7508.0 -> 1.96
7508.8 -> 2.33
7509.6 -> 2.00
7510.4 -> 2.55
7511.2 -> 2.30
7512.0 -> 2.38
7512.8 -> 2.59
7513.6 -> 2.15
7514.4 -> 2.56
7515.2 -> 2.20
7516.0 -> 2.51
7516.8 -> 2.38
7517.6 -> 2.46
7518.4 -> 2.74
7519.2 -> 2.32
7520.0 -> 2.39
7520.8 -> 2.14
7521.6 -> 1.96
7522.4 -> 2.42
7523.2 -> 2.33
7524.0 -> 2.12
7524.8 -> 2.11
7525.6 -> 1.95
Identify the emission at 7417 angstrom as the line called [N II] 6583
